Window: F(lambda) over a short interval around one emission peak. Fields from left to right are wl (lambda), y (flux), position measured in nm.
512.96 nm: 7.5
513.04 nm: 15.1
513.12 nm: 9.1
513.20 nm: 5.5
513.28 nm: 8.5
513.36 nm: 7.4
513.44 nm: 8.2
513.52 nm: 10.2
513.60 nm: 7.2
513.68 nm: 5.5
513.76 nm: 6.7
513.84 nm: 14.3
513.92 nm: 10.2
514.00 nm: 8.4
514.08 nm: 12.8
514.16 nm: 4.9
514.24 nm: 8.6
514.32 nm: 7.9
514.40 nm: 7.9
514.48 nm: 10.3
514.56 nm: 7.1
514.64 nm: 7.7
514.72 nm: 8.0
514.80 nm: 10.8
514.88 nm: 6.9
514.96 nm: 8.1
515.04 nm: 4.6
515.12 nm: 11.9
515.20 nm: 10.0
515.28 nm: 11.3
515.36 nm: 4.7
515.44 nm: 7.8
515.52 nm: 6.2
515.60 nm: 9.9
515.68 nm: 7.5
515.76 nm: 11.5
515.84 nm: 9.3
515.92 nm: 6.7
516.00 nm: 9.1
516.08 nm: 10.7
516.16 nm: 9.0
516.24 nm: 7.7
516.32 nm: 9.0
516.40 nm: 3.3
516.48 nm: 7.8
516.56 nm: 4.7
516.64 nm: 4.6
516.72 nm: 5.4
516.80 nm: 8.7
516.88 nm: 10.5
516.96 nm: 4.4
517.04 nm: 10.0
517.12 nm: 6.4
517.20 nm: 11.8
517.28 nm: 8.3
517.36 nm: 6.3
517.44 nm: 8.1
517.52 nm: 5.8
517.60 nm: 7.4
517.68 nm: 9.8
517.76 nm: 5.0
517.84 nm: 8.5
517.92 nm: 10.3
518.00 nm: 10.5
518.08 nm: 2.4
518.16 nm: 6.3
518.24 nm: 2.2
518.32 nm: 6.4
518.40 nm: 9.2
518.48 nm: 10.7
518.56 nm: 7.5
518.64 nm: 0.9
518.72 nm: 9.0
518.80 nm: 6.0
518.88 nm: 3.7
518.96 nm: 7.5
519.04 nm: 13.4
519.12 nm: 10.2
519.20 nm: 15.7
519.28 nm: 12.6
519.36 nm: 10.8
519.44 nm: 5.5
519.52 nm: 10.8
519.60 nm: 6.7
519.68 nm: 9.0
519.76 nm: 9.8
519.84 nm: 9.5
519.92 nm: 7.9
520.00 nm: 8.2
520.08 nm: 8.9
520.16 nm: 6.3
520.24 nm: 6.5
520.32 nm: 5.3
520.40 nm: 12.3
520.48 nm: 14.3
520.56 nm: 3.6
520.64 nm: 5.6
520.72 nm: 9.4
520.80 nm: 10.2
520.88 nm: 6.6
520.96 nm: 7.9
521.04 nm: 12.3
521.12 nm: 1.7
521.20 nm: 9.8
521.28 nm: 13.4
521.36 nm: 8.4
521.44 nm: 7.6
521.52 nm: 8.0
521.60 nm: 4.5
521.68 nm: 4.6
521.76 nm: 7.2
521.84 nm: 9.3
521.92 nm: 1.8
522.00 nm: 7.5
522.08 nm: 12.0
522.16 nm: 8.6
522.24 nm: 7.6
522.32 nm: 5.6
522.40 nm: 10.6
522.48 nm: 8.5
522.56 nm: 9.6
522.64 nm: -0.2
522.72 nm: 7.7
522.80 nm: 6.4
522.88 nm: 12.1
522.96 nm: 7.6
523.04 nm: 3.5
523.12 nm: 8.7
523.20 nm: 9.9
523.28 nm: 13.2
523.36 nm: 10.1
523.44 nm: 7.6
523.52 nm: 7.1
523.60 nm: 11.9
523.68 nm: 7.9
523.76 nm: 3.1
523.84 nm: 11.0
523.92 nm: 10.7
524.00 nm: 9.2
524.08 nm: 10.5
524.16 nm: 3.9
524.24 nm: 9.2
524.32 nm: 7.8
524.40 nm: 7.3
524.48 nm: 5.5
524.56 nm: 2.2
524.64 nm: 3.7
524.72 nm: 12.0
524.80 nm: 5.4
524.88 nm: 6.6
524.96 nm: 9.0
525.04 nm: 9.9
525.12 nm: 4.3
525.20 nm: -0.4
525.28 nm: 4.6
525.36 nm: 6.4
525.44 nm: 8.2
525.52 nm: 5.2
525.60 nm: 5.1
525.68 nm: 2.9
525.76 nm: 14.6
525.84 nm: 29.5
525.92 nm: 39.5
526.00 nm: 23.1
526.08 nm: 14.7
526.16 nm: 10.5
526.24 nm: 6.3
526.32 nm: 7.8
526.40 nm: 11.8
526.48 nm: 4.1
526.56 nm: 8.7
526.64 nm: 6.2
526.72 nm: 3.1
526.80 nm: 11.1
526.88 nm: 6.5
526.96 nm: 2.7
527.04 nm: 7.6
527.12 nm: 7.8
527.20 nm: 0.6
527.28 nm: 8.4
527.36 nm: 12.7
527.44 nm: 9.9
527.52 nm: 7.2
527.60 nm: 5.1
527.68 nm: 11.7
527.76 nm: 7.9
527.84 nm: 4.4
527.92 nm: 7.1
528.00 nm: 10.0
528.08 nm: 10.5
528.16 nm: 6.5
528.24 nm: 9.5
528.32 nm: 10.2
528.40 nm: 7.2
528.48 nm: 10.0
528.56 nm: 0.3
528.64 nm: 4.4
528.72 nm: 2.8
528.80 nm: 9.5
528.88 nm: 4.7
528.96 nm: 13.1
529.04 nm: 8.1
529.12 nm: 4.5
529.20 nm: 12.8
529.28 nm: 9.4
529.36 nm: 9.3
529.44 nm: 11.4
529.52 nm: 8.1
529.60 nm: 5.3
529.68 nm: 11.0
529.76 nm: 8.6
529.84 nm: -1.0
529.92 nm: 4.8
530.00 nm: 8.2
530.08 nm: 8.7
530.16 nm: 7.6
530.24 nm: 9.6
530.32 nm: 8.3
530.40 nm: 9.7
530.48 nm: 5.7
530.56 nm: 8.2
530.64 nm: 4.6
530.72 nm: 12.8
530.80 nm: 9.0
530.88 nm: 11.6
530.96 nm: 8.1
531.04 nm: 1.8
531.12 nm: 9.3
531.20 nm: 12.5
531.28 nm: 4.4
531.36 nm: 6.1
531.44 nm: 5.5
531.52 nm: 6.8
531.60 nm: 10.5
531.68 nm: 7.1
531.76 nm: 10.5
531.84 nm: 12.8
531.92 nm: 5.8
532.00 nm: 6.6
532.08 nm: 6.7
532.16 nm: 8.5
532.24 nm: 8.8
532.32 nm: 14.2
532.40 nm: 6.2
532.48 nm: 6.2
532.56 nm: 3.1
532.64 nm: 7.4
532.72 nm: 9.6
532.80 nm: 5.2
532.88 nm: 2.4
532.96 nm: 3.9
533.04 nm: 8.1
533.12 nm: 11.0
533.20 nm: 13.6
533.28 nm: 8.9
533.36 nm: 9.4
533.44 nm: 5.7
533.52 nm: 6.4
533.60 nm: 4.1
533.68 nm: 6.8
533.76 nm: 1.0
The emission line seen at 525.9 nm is H-gamma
